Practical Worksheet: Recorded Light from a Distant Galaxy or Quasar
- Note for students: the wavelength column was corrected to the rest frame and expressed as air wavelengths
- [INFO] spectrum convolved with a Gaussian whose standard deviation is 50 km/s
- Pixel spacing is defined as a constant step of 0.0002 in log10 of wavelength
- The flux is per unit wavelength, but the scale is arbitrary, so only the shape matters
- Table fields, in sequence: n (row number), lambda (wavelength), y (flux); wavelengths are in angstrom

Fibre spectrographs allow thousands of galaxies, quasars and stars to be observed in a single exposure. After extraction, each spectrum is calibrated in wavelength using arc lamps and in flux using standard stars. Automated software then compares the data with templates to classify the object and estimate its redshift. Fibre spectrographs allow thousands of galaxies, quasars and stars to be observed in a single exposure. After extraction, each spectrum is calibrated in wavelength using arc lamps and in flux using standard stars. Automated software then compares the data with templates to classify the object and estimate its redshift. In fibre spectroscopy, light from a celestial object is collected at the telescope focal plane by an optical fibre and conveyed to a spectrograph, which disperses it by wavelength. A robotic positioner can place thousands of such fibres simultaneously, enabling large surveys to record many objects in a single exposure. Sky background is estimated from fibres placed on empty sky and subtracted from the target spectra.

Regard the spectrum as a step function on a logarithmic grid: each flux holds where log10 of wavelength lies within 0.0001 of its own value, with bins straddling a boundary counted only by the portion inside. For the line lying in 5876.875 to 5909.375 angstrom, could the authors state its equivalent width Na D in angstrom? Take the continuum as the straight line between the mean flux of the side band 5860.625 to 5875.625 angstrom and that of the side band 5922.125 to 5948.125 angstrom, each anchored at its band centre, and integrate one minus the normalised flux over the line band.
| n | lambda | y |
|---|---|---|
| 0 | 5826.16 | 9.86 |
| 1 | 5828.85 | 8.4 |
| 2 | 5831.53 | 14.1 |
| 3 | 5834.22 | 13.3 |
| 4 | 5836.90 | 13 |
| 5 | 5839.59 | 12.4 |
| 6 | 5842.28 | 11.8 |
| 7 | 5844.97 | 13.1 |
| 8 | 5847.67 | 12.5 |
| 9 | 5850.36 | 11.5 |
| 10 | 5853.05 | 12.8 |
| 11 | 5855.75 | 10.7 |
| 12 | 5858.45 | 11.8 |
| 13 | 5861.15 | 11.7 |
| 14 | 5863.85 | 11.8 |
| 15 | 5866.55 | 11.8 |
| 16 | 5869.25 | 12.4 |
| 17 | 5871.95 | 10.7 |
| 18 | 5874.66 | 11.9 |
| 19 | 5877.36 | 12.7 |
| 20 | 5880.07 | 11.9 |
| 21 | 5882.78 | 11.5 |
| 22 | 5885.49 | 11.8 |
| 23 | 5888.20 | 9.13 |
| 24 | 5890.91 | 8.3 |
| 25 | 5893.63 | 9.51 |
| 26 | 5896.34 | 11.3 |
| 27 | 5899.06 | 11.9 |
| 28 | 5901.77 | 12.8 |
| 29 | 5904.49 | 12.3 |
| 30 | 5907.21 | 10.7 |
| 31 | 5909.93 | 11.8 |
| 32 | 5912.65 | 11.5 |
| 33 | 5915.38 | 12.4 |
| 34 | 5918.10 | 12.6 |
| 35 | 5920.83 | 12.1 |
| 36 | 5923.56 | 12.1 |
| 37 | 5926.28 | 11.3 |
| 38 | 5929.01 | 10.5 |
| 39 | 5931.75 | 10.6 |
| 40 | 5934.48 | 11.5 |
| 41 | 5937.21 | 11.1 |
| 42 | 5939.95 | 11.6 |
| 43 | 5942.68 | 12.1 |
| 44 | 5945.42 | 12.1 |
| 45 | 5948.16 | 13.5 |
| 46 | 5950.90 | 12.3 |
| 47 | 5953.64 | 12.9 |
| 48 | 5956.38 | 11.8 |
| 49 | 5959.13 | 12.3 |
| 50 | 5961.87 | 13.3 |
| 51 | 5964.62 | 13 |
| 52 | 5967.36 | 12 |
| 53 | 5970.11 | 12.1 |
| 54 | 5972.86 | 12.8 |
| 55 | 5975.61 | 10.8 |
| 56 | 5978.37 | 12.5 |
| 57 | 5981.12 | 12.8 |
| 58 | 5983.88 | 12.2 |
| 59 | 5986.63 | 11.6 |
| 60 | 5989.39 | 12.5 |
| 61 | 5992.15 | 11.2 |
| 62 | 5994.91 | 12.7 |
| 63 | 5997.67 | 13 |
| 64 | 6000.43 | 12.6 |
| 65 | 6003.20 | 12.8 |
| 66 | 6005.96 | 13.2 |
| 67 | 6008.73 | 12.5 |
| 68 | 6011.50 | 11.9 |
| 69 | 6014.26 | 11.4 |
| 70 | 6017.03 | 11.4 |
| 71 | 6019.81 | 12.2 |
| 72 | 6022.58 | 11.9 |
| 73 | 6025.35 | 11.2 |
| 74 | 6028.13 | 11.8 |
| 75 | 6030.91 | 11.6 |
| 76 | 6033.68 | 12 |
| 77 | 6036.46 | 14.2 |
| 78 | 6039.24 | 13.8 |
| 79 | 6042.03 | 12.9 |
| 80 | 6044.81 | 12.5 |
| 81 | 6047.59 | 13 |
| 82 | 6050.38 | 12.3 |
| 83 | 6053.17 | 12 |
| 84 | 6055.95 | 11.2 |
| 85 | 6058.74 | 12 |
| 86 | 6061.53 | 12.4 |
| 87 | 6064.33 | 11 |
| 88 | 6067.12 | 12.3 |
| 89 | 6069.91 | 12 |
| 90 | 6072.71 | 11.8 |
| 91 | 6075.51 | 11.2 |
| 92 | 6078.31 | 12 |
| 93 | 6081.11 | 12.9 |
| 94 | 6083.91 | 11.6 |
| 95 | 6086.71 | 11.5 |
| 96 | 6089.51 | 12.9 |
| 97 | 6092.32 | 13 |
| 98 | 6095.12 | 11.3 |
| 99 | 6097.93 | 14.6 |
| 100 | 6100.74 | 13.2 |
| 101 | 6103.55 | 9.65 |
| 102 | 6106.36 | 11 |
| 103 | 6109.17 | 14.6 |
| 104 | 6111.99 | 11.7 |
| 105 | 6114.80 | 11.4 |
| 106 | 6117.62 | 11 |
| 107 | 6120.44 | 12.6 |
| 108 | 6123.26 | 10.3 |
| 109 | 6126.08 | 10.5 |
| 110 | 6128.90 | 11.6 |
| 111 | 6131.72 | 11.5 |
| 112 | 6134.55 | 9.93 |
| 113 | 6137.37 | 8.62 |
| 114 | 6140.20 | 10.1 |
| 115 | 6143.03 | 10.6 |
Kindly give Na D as 1.5 angstrom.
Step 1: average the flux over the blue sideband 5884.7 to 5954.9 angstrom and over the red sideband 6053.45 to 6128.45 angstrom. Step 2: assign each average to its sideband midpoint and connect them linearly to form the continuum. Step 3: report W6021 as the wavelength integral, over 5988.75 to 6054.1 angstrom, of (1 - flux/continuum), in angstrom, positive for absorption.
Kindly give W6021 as -3.4 angstrom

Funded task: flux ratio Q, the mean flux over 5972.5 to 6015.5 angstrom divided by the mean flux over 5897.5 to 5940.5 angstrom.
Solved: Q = 1.05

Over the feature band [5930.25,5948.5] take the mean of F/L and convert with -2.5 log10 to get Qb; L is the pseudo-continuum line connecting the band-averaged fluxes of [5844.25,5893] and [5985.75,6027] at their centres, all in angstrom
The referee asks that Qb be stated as 0.014 mag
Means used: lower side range 11.5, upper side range 12.1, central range 11.7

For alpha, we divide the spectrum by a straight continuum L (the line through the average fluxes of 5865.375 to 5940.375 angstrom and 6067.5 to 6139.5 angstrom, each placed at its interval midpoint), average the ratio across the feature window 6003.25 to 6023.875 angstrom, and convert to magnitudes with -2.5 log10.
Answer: -0.05 mag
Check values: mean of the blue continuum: 11.4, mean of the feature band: 12.1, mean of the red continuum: 11.7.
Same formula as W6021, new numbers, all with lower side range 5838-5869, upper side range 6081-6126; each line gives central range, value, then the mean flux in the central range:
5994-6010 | -1.06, 12.8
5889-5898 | 1.70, 9.74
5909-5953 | 0.63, 11.8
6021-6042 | -0.67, 12.4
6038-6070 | -0.74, 12.3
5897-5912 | 0.20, 11.9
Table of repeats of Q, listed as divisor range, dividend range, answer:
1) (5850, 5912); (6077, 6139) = 1.02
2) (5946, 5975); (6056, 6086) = 0.95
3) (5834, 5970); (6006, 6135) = 1.02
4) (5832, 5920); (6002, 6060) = 1.04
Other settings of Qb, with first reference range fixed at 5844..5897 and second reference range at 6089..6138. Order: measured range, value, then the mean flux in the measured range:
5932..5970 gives -0.07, 12.2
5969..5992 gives -0.05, 12.1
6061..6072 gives -0.02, 11.9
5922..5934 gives 0.03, 11.2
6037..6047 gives -0.14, 13.2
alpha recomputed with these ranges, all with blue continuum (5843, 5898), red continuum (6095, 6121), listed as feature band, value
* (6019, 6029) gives 0.01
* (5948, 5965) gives -0.09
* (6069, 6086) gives 0.01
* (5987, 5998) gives -0.04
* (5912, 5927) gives -0.04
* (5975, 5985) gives -0.04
